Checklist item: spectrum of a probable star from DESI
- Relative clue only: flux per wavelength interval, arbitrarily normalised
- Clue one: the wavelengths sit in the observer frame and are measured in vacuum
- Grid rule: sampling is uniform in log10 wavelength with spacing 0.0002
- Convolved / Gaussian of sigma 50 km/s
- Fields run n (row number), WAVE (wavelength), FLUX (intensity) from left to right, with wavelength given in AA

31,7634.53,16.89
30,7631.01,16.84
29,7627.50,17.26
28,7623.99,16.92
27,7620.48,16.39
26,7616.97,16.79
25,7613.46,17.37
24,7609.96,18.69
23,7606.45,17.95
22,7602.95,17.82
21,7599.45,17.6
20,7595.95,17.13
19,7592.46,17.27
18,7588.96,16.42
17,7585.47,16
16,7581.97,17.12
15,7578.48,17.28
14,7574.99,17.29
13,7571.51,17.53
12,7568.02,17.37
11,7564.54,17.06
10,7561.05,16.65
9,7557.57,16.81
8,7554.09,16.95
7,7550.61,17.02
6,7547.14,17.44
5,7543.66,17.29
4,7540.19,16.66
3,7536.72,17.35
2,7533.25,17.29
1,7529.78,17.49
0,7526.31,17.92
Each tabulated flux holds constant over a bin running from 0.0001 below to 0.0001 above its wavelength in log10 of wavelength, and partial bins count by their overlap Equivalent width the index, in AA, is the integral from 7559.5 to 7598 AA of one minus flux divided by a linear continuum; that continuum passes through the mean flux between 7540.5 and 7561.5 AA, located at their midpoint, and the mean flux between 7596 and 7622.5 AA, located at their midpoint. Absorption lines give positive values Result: 0.5 AA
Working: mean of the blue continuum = 17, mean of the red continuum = 17.5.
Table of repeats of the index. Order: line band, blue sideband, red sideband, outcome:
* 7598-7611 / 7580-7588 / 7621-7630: -0.9 AA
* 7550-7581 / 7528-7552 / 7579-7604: 0.0 AA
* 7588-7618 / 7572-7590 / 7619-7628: -1.1 AA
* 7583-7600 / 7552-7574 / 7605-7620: 0.5 AA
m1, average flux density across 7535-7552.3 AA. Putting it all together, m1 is 17.2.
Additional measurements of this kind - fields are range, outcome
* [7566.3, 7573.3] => 17.5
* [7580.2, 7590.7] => 16.5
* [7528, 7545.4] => 17.2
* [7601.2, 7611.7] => 18.1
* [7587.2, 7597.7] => 16.9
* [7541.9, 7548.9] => 17.4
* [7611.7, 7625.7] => 16.9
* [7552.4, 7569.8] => 17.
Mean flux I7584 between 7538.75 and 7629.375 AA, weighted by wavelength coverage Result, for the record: 17.2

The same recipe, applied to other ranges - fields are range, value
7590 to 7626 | 17.4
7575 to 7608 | 17.2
